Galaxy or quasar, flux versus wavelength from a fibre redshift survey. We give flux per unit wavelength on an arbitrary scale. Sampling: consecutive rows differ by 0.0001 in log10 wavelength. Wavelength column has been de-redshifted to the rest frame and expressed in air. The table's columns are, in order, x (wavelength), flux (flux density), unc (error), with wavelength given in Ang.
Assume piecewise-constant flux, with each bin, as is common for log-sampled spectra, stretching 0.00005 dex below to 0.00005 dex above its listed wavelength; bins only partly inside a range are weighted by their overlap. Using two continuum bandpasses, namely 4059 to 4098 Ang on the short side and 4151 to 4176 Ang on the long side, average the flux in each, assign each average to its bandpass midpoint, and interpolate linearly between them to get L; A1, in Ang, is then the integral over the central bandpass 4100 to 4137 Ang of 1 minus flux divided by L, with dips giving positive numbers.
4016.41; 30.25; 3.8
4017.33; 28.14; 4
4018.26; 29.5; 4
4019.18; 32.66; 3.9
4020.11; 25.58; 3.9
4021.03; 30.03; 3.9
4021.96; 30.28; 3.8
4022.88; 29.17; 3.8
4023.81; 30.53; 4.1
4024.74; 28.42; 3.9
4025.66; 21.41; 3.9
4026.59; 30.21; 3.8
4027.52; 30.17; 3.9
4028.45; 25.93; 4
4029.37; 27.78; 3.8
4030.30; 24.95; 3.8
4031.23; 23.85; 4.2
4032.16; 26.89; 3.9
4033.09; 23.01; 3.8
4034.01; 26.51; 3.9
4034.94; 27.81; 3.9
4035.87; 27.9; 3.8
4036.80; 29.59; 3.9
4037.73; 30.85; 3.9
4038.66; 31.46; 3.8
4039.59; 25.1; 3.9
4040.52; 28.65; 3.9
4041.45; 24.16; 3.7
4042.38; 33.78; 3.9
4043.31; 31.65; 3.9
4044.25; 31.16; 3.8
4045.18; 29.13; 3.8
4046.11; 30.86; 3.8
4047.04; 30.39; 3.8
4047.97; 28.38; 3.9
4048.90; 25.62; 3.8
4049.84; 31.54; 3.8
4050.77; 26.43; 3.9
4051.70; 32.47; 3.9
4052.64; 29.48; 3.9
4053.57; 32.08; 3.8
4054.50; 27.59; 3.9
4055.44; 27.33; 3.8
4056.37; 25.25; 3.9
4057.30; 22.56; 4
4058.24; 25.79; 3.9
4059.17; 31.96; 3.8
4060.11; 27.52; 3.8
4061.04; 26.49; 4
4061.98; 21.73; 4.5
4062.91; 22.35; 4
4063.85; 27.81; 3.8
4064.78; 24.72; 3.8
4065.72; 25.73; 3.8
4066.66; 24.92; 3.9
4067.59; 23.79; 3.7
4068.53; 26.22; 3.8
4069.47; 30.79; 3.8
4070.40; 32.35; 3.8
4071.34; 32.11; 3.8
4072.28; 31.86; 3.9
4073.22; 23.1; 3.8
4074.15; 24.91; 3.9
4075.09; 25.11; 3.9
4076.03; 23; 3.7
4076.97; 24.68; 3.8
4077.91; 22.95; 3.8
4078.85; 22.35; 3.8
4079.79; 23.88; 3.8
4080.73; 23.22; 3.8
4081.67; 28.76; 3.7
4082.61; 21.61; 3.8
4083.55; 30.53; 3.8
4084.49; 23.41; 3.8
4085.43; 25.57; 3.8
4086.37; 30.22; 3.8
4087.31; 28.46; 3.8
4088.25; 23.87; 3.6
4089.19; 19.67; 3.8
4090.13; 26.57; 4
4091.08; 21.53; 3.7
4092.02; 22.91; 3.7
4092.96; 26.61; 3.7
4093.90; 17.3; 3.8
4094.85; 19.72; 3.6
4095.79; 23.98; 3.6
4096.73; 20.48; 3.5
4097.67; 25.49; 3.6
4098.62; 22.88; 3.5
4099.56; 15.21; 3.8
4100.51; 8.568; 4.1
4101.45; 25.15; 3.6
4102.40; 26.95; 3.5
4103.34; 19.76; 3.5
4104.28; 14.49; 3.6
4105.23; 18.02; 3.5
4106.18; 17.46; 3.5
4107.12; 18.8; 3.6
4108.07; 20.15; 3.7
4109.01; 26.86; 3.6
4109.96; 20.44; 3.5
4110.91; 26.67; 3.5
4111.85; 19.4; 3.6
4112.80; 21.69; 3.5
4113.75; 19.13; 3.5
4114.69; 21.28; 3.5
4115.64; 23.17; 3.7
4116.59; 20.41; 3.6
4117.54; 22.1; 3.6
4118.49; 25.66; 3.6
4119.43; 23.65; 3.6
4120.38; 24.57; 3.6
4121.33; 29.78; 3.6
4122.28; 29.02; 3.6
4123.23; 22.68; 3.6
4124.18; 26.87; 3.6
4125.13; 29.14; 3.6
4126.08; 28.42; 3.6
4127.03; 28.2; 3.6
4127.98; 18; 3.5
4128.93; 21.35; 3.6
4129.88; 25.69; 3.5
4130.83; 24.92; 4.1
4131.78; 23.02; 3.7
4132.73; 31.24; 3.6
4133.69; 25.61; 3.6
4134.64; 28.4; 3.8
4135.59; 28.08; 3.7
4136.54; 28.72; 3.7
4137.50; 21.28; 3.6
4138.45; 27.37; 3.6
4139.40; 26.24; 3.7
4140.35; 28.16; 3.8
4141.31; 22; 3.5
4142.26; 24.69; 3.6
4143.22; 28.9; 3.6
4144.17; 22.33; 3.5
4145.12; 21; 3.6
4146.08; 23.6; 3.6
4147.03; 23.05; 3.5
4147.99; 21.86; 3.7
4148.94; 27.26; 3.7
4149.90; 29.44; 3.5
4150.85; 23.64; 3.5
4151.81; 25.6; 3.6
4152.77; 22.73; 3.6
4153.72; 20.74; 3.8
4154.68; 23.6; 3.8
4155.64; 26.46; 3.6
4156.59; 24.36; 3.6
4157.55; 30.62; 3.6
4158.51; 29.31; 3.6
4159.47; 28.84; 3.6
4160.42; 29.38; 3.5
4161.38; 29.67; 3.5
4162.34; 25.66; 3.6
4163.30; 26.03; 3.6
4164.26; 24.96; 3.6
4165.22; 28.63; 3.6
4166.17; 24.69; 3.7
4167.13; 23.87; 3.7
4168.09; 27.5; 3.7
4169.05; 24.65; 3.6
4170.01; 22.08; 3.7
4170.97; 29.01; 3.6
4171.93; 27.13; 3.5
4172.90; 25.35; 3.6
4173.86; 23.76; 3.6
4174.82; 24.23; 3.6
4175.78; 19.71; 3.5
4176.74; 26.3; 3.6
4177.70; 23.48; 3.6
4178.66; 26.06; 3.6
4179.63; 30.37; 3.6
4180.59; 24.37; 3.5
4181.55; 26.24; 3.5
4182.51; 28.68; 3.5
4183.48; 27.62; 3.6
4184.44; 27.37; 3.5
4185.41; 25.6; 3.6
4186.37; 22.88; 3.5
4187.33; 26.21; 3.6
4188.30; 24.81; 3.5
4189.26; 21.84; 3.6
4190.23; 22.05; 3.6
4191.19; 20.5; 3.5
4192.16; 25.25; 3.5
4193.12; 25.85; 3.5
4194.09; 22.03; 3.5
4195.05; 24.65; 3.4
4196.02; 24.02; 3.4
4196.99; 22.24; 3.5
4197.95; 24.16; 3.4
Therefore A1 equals 3.0 Ang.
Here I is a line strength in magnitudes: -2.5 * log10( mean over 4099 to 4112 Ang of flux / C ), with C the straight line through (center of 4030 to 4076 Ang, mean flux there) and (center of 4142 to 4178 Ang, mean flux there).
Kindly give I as 0.31 mag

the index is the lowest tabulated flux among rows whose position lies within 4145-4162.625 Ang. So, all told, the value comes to 20.74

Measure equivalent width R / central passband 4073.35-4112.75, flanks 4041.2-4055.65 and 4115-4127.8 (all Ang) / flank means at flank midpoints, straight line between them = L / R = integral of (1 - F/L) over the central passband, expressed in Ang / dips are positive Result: 6.5 Ang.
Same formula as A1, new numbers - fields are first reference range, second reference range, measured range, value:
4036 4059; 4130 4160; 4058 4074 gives 0.7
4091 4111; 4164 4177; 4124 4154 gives -2.8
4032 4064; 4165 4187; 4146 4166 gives 0.0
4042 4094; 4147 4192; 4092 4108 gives 3.8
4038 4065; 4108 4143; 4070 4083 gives 0.6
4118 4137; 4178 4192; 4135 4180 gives 0.2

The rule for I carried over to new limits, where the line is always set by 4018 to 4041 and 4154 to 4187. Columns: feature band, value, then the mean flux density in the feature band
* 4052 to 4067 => 0.04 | 26.5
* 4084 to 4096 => 0.14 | 23.8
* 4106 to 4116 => 0.24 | 21.5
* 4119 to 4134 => 0.04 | 25.8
